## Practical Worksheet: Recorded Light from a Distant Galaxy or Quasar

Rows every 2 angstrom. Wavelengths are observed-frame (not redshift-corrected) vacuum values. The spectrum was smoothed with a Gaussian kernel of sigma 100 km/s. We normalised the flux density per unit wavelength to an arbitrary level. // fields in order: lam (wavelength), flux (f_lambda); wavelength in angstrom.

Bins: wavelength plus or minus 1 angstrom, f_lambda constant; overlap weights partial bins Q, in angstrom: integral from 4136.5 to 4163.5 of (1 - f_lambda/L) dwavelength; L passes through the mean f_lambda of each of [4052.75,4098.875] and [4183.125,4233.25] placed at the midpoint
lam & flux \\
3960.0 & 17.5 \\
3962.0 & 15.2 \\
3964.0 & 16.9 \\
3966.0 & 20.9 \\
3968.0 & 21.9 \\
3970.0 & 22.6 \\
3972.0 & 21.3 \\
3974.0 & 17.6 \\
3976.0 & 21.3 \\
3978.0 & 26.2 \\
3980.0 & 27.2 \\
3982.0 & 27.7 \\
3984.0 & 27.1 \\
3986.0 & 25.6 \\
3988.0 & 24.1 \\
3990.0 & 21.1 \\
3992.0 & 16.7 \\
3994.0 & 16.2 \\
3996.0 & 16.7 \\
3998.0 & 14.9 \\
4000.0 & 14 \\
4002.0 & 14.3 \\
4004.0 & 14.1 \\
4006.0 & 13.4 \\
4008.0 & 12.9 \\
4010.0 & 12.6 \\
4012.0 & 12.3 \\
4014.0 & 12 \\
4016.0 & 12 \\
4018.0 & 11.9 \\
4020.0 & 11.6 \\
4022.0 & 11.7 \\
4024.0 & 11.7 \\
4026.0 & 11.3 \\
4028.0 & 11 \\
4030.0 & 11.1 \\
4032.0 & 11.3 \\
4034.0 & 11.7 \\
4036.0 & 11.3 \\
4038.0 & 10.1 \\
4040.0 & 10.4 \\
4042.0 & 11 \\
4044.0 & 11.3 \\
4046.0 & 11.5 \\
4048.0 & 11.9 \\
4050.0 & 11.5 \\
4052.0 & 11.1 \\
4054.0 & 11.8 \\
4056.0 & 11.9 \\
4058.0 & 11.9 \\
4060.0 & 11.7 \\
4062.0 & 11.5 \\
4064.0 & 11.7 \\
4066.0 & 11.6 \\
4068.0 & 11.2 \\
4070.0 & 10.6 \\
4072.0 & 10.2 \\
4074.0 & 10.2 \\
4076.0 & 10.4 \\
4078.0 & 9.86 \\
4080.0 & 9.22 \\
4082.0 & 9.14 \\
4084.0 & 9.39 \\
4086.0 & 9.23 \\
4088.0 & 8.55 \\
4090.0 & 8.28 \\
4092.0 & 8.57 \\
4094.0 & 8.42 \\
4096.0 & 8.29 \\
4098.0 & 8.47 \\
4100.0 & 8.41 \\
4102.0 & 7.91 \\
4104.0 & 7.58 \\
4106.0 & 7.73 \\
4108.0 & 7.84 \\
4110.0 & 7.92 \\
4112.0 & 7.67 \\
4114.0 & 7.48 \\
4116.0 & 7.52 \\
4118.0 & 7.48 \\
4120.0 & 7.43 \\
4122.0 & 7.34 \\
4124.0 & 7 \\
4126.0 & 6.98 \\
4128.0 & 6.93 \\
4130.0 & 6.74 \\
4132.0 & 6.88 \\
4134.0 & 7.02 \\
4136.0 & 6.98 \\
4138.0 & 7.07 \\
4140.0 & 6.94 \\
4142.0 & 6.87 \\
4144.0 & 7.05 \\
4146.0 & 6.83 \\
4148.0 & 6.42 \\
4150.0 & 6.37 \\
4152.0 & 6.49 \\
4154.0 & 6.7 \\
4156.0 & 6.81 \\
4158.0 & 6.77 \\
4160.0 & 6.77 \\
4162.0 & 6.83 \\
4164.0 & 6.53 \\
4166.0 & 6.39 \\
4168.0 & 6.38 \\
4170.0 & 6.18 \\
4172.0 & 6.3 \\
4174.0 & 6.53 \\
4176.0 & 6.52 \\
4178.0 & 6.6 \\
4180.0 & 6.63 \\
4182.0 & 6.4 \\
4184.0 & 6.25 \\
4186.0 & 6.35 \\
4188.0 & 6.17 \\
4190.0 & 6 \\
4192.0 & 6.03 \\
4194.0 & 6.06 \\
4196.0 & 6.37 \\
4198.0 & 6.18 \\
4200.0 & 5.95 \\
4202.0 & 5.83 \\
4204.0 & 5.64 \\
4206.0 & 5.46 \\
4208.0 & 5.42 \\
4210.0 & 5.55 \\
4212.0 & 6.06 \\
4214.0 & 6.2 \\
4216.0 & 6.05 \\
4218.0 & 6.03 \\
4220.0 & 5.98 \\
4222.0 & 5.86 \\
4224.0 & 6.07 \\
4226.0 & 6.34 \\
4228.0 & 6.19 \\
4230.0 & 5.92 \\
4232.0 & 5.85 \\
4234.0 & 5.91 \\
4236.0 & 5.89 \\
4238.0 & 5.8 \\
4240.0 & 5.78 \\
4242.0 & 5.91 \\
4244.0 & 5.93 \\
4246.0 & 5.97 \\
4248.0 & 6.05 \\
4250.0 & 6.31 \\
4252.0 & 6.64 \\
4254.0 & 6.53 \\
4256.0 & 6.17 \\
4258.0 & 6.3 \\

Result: 3.6 angstrom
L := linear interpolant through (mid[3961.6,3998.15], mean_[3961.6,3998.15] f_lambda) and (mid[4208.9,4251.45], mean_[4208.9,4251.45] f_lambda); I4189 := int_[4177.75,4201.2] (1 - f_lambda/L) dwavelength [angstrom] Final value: 6.2 angstrom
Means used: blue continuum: 21.4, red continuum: 5.99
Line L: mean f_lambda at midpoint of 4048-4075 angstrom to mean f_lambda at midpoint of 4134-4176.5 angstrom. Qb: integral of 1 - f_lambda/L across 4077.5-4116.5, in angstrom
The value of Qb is 4.9 angstrom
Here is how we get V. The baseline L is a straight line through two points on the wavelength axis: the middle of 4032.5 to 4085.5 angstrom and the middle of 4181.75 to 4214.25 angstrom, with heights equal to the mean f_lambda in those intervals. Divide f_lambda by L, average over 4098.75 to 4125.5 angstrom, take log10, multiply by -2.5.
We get 0.18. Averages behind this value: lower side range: 10.9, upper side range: 5.98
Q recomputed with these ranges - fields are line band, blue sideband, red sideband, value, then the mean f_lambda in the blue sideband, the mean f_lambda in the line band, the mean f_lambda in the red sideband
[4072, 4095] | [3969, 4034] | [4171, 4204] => 5.39 angstrom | 16.7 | 9.25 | 6.24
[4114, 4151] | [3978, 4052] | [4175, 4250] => 9.89 angstrom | 14.8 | 7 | 6.04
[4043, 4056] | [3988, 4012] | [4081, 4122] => 0.35 angstrom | 15.4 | 11.5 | 8.15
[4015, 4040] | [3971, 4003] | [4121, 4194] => 8.69 angstrom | 20.8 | 11.4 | 6.63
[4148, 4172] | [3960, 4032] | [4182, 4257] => 6.44 angstrom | 17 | 6.55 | 6.02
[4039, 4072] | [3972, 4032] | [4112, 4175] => 3.79 angstrom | 16.6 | 11.4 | 6.85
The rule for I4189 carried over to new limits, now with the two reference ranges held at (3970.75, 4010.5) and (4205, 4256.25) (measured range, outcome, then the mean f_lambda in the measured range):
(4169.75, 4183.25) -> 3.80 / 6.46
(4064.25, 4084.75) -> 6.21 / 10.2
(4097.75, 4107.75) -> 3.92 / 7.97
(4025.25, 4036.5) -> 3.83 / 11.3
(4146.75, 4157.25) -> 3.84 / 6.57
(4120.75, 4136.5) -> 6.31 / 6.99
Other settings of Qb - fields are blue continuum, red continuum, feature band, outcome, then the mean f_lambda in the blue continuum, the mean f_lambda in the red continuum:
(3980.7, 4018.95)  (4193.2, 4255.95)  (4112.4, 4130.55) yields 6.2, 16.9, 5.99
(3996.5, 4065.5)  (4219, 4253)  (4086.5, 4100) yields 2.3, 12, 6.02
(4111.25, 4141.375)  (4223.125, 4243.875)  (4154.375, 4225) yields 2.7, 7.16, 5.96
